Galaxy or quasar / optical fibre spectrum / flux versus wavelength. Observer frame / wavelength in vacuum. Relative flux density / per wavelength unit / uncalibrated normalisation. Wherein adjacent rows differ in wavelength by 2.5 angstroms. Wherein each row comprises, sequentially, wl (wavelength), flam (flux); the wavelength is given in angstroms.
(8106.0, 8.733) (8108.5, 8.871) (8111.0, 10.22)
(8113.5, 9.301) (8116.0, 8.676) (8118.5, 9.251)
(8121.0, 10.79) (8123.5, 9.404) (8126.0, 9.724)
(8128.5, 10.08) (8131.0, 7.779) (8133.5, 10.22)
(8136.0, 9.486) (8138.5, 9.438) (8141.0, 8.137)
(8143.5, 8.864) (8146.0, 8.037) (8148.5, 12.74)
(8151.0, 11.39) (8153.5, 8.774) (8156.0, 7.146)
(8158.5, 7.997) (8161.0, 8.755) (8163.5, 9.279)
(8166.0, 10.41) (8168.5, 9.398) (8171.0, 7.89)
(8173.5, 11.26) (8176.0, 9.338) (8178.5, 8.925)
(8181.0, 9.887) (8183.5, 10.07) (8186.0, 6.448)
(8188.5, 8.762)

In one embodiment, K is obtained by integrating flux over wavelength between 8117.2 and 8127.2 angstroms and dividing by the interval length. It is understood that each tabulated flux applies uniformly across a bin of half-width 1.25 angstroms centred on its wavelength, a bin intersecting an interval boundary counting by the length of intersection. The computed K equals 9.79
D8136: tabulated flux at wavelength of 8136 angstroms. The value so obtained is 9.486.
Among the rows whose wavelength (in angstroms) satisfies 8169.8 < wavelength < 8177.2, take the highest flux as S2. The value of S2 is 11.26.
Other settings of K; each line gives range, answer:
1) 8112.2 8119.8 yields 9.09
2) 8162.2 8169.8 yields 9.68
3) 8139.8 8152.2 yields 9.83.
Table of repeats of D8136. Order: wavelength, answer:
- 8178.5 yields 8.925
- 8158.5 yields 7.997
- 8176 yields 9.338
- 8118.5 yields 9.251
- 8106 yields 8.733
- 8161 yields 8.755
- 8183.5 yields 10.07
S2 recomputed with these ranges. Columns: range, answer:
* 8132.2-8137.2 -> 10.22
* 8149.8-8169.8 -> 11.39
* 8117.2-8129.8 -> 10.79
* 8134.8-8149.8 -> 12.74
